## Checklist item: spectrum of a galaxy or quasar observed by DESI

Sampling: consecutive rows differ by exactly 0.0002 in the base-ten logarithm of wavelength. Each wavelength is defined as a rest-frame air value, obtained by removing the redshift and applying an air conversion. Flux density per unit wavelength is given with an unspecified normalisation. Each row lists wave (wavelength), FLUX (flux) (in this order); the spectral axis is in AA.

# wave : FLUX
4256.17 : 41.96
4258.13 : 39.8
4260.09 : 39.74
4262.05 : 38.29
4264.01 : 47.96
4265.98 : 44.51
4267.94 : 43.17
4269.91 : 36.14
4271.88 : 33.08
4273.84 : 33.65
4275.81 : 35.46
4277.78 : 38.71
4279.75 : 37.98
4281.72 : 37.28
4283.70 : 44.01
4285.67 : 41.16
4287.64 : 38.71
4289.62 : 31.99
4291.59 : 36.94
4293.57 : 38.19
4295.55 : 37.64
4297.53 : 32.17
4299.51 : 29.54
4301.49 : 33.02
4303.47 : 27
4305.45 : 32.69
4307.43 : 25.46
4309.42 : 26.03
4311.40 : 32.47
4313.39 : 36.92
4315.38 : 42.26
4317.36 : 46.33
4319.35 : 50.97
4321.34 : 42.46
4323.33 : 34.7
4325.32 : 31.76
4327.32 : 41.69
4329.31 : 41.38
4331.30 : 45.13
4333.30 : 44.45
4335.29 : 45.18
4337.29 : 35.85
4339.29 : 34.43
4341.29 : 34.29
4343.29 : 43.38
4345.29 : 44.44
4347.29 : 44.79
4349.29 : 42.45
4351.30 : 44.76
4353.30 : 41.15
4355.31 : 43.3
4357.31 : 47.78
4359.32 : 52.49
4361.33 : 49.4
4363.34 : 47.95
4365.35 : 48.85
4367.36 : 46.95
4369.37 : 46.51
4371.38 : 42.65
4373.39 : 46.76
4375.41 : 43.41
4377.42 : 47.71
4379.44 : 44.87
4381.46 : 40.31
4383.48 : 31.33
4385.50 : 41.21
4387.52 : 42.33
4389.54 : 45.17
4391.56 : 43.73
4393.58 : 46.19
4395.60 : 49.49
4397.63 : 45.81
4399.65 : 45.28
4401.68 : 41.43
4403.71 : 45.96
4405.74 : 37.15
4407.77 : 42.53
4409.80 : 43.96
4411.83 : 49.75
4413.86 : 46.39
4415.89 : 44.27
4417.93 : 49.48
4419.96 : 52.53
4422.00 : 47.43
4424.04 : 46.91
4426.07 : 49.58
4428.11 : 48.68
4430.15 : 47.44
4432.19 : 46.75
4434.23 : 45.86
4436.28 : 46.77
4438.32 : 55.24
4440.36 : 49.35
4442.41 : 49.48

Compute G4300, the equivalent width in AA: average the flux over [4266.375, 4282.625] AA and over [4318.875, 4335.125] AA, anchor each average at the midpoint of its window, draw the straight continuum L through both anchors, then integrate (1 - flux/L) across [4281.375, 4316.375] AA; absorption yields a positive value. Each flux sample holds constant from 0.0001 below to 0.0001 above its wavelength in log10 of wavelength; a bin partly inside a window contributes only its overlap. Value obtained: 4.1 AA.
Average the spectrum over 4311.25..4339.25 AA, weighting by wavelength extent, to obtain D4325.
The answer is 40.9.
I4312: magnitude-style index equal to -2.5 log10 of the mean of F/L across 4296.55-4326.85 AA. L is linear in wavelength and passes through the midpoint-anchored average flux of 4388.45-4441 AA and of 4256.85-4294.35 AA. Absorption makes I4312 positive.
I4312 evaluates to 0.17 mag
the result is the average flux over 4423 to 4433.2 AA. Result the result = 47.9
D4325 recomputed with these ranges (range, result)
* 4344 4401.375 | 44.8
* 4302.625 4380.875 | 41.6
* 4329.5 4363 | 43.4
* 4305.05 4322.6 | 37.4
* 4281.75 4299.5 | 37.1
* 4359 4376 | 47.1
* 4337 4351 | 40.4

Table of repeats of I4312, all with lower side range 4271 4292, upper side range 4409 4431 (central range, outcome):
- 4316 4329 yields -0.03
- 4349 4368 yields -0.08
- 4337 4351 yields 0.04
